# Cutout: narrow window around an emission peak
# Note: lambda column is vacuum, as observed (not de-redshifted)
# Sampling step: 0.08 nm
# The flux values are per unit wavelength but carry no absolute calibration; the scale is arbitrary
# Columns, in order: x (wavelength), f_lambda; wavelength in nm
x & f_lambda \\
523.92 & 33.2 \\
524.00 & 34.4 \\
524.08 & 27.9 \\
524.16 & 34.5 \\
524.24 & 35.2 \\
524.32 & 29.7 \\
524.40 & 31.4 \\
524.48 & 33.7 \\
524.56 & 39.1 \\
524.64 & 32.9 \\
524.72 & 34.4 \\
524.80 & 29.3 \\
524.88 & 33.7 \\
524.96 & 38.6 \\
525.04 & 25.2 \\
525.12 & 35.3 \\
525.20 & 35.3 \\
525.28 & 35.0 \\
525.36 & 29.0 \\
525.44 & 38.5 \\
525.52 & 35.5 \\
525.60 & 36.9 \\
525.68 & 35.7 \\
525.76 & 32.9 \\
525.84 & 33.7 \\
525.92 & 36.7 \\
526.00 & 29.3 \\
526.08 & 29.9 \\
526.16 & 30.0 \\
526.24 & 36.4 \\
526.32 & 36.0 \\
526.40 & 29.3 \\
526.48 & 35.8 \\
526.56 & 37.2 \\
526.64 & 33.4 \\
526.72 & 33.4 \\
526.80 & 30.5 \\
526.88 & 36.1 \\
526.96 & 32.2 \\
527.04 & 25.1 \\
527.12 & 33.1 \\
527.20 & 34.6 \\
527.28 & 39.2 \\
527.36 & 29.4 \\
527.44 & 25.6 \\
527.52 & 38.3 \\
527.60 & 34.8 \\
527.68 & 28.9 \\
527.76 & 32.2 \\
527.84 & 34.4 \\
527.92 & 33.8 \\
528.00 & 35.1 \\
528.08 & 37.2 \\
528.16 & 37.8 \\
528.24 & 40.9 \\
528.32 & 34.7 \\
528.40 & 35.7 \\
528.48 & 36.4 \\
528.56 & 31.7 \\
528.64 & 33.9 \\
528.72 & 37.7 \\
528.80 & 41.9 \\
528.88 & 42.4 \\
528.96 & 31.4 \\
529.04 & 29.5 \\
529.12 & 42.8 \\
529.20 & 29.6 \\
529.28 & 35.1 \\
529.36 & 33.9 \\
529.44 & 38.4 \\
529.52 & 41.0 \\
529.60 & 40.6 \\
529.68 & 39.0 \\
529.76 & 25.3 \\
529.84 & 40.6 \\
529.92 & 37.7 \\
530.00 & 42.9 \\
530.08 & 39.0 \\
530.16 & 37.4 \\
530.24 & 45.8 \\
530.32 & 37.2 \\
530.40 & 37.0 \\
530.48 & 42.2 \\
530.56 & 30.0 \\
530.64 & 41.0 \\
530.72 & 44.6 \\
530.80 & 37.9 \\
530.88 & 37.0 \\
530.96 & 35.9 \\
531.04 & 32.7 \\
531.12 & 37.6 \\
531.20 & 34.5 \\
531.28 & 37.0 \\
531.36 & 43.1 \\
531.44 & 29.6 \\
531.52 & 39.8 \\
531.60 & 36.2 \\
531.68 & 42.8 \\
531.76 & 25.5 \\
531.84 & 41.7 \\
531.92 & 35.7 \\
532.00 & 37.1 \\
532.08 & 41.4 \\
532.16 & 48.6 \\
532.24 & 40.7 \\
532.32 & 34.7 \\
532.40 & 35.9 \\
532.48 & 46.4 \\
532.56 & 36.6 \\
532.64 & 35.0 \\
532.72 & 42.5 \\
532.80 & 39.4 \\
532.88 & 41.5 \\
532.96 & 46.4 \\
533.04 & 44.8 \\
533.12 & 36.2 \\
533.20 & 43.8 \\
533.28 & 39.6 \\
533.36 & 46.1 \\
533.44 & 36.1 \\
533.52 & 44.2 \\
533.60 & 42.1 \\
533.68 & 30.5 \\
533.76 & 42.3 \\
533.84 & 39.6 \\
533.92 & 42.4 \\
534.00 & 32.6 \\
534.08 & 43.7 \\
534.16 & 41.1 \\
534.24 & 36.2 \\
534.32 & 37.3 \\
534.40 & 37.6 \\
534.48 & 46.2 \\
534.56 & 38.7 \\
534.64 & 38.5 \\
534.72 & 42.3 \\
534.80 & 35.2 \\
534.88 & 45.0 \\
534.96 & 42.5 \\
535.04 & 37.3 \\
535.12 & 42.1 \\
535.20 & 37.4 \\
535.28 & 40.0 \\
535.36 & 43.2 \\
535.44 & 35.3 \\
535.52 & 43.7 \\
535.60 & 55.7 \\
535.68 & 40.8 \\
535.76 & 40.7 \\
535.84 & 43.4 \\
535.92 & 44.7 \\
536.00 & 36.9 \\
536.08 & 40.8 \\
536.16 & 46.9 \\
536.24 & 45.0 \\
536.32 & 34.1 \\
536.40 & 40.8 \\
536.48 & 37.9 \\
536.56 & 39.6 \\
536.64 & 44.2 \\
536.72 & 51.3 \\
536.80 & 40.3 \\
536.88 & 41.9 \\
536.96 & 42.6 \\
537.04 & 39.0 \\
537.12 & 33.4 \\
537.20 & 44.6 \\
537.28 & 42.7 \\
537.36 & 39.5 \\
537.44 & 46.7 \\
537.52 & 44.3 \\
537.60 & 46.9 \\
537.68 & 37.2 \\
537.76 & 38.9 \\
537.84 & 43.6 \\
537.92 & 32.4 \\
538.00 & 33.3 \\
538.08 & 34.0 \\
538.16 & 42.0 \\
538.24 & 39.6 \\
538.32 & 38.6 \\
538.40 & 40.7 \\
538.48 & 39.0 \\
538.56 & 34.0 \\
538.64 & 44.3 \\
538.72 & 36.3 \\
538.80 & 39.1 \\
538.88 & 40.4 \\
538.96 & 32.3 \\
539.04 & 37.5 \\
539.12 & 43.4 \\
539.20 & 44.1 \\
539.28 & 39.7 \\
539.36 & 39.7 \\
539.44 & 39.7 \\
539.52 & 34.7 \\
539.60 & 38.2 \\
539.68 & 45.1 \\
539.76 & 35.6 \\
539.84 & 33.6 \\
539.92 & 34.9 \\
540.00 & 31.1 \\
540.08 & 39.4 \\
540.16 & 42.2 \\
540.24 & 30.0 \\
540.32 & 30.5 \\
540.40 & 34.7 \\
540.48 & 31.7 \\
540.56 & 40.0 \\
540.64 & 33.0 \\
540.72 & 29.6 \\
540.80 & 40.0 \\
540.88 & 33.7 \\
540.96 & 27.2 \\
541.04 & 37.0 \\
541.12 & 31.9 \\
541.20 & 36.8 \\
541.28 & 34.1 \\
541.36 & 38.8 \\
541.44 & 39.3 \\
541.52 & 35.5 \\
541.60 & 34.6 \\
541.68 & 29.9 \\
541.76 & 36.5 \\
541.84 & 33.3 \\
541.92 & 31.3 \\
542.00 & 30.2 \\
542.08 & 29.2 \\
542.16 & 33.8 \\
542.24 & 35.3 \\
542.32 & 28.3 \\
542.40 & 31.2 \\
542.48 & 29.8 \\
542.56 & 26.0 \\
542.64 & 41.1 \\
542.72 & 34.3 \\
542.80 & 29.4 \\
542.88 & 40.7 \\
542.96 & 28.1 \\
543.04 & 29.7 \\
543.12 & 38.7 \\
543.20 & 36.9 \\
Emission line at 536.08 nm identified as C III] 1909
